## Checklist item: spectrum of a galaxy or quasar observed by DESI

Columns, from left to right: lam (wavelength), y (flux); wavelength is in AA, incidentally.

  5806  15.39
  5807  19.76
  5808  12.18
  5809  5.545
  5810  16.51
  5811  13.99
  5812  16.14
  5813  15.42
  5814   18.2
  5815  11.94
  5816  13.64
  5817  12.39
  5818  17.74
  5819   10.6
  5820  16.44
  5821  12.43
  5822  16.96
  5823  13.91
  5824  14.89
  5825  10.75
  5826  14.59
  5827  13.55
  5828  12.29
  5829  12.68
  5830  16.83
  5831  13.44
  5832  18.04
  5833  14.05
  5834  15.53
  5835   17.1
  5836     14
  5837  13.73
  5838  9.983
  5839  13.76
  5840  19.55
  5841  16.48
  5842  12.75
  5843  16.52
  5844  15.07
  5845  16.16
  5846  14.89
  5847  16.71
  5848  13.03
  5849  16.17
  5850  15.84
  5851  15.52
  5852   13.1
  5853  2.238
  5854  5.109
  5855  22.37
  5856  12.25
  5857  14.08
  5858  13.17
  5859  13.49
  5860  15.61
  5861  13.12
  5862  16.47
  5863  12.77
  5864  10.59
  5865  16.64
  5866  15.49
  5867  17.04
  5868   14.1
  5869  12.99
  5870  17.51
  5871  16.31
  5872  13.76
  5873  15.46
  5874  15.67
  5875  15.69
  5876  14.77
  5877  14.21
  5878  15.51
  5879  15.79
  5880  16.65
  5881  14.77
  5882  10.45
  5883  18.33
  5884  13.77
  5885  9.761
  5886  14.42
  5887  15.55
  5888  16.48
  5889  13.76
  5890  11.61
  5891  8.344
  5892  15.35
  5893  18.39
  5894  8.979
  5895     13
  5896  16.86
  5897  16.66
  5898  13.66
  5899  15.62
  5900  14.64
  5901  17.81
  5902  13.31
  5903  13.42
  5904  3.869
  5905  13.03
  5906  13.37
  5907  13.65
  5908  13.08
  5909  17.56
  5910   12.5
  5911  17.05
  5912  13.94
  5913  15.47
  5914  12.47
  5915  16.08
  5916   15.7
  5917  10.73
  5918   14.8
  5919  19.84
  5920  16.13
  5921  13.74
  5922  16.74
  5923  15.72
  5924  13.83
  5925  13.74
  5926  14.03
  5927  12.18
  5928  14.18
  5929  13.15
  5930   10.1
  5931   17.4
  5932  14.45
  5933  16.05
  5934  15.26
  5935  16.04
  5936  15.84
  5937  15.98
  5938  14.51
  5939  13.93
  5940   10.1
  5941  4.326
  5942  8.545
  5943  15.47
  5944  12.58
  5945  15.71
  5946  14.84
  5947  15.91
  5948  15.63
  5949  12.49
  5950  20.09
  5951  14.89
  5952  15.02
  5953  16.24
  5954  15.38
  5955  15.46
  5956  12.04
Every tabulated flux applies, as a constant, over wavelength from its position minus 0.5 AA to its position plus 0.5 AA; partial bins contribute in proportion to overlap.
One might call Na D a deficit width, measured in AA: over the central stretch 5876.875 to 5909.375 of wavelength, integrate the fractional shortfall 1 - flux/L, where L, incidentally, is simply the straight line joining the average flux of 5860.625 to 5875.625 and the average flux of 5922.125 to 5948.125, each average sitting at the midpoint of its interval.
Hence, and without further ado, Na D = 1.2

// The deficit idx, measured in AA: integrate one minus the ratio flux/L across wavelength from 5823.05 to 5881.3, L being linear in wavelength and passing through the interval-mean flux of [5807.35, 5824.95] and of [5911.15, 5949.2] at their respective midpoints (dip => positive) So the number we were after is -1.7 AA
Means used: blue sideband 14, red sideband 14.2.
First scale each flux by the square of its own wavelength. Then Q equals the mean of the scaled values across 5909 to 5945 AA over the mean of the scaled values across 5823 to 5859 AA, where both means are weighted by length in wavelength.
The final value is 1.03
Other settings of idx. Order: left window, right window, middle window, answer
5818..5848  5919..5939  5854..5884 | -0.2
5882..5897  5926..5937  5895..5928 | -0.4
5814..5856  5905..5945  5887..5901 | -0.1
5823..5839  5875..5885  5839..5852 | -1.2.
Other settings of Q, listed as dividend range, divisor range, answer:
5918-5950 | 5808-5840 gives 1.04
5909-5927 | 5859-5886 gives 1.03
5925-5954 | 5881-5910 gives 1.04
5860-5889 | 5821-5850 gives 1.02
